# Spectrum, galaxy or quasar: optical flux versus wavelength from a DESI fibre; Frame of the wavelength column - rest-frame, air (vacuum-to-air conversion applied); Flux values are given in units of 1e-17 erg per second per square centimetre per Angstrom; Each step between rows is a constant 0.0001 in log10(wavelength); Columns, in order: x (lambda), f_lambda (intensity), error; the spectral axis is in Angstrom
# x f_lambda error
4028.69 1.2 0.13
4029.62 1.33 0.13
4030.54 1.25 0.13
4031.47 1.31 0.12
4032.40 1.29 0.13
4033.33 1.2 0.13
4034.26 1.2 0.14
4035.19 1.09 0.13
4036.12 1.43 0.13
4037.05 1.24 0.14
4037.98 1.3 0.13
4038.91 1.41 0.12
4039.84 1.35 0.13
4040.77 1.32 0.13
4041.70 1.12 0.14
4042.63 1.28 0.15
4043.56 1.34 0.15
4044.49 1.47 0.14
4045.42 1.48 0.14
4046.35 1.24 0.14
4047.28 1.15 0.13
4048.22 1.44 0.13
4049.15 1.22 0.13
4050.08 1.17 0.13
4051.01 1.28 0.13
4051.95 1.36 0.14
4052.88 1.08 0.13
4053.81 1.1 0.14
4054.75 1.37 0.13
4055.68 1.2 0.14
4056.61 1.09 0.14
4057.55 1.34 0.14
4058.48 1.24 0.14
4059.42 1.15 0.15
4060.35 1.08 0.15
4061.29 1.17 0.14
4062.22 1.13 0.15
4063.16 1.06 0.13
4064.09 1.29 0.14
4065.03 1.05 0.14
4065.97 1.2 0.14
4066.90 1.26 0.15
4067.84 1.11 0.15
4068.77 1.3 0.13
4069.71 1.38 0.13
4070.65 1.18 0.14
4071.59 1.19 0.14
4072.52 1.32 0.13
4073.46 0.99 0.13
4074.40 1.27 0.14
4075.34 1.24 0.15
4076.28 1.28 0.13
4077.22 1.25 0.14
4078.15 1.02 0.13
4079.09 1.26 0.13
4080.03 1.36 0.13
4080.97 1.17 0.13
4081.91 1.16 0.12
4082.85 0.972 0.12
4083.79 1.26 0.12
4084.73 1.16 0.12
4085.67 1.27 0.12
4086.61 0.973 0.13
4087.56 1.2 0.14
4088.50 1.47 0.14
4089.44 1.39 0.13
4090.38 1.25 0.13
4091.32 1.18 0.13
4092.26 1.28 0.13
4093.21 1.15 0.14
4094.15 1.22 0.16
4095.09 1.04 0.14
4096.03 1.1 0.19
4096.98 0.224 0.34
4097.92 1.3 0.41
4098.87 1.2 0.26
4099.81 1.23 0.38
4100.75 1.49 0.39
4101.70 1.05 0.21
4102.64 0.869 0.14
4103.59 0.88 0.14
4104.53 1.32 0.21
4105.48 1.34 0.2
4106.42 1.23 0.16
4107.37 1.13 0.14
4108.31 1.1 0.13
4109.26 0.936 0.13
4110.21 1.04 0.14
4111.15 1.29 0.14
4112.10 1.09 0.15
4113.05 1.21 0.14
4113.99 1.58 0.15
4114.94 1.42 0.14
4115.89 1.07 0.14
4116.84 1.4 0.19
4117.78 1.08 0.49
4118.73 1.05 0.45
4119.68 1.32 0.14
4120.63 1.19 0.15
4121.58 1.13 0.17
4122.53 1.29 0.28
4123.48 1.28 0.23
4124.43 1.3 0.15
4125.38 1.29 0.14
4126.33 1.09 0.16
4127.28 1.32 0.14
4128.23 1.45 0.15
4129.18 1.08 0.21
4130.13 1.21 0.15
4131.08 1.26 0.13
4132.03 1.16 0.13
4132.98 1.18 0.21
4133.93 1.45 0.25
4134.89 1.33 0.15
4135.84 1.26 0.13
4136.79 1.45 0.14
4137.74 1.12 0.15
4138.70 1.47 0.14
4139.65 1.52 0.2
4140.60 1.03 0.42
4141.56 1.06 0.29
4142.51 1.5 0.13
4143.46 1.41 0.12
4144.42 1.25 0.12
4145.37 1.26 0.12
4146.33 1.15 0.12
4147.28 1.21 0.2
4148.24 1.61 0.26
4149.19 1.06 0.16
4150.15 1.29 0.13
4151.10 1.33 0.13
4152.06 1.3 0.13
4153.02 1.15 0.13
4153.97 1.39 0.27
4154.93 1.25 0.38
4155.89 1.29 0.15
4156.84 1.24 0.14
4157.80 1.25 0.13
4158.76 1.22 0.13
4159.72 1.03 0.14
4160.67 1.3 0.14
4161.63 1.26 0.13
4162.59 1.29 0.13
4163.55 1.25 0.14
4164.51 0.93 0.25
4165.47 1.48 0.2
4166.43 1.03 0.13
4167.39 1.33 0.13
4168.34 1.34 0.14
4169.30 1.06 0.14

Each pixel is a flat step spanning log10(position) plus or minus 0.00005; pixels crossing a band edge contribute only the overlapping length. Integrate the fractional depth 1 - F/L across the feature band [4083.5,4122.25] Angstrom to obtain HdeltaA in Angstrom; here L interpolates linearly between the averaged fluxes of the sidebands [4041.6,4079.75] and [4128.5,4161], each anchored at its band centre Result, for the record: 2.27 Angstrom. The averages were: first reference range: 1.22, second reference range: 1.27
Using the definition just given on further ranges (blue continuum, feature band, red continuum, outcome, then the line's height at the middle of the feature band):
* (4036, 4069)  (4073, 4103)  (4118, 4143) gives 2.0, 1.25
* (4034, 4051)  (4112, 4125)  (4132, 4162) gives 0.3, 1.28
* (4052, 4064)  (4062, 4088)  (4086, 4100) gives -0.6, 1.16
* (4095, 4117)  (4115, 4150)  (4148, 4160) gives -1.5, 1.21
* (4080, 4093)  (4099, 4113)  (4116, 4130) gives 0.9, 1.22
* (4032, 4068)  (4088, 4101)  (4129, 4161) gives 0.8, 1.25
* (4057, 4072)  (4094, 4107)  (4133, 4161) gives 1.4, 1.23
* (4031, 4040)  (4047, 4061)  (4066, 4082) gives 0.4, 1.25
